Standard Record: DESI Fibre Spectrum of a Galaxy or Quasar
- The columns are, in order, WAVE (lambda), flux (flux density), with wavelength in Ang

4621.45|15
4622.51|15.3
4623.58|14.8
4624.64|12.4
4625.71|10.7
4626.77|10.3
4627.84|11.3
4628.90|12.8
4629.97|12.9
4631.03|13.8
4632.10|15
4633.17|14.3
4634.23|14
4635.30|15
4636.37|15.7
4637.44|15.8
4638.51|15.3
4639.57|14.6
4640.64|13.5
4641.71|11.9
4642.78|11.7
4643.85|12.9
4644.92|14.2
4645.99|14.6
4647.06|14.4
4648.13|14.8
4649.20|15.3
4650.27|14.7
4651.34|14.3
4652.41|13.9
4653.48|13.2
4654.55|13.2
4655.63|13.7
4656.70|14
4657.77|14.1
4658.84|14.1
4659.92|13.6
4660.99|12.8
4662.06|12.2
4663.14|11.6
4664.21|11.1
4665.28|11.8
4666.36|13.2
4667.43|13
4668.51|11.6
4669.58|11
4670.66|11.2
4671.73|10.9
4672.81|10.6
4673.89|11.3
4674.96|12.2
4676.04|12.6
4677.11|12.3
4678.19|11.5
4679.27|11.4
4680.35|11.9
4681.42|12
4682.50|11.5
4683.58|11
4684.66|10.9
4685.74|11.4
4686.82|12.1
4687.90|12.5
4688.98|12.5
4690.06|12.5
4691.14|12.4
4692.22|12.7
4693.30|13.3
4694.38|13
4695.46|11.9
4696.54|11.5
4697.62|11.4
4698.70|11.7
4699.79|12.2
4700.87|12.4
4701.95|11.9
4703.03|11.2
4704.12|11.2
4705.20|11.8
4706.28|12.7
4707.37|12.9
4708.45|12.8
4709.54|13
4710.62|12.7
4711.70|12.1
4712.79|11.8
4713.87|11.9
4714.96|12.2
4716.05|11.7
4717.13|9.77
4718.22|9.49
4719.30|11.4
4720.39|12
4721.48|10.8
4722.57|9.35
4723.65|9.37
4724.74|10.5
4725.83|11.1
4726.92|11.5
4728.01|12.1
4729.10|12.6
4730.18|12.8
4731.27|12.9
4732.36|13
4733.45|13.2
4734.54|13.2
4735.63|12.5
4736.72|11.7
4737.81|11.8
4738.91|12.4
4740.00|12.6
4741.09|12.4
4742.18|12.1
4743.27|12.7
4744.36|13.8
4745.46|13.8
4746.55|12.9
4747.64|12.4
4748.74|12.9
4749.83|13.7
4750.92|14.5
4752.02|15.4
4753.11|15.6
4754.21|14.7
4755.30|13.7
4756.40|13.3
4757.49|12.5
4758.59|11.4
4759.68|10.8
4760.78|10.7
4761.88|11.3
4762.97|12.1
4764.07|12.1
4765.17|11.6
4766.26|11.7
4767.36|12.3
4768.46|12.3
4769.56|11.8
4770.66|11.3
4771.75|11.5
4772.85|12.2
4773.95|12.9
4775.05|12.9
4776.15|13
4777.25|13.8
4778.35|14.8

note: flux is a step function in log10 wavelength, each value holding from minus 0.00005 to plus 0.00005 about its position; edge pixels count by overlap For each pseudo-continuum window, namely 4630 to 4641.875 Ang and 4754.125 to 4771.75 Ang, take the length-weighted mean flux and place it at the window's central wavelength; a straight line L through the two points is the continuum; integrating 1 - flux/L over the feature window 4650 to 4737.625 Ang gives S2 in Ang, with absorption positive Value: 8.2 Ang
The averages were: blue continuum 14.5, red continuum 12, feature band 12.1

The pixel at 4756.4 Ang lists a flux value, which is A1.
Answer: 13.3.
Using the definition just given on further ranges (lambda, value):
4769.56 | 11.8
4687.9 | 12.5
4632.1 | 15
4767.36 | 12.3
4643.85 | 12.9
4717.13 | 9.77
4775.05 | 12.9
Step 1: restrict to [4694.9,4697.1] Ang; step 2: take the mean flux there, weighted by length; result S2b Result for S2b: 11.7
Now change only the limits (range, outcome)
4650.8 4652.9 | 14.1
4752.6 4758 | 14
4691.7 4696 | 12.7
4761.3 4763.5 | 11.7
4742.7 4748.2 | 13.1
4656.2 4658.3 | 14.1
